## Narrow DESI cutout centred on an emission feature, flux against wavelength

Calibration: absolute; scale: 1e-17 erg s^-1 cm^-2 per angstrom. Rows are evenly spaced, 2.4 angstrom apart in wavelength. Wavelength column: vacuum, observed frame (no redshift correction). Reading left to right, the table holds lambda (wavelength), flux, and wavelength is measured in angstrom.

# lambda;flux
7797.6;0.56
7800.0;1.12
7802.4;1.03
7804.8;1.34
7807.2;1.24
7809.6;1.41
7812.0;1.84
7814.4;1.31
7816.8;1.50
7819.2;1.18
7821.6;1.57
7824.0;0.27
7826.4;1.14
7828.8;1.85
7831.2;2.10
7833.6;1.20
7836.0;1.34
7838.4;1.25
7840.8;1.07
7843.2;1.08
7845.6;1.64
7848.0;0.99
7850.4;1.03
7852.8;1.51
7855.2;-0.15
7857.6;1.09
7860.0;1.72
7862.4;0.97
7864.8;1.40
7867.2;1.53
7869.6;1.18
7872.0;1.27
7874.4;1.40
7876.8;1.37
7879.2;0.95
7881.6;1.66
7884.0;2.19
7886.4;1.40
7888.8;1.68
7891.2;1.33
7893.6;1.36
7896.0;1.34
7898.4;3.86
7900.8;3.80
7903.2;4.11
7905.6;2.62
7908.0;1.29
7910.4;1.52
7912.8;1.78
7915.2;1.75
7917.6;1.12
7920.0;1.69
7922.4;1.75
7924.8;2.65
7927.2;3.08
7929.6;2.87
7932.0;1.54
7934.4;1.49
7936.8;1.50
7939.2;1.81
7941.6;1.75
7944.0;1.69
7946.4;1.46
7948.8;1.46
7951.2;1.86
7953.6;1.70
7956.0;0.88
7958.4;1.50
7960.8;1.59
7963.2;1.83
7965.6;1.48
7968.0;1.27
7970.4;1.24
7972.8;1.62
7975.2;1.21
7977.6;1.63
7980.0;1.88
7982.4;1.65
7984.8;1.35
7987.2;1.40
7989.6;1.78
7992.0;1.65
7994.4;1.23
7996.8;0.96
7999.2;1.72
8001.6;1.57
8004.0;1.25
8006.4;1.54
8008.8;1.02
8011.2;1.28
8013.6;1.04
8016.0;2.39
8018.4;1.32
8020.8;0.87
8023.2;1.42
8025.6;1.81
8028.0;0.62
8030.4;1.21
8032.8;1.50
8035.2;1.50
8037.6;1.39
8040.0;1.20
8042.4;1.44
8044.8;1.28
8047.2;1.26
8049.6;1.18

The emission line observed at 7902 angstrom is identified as H-alpha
